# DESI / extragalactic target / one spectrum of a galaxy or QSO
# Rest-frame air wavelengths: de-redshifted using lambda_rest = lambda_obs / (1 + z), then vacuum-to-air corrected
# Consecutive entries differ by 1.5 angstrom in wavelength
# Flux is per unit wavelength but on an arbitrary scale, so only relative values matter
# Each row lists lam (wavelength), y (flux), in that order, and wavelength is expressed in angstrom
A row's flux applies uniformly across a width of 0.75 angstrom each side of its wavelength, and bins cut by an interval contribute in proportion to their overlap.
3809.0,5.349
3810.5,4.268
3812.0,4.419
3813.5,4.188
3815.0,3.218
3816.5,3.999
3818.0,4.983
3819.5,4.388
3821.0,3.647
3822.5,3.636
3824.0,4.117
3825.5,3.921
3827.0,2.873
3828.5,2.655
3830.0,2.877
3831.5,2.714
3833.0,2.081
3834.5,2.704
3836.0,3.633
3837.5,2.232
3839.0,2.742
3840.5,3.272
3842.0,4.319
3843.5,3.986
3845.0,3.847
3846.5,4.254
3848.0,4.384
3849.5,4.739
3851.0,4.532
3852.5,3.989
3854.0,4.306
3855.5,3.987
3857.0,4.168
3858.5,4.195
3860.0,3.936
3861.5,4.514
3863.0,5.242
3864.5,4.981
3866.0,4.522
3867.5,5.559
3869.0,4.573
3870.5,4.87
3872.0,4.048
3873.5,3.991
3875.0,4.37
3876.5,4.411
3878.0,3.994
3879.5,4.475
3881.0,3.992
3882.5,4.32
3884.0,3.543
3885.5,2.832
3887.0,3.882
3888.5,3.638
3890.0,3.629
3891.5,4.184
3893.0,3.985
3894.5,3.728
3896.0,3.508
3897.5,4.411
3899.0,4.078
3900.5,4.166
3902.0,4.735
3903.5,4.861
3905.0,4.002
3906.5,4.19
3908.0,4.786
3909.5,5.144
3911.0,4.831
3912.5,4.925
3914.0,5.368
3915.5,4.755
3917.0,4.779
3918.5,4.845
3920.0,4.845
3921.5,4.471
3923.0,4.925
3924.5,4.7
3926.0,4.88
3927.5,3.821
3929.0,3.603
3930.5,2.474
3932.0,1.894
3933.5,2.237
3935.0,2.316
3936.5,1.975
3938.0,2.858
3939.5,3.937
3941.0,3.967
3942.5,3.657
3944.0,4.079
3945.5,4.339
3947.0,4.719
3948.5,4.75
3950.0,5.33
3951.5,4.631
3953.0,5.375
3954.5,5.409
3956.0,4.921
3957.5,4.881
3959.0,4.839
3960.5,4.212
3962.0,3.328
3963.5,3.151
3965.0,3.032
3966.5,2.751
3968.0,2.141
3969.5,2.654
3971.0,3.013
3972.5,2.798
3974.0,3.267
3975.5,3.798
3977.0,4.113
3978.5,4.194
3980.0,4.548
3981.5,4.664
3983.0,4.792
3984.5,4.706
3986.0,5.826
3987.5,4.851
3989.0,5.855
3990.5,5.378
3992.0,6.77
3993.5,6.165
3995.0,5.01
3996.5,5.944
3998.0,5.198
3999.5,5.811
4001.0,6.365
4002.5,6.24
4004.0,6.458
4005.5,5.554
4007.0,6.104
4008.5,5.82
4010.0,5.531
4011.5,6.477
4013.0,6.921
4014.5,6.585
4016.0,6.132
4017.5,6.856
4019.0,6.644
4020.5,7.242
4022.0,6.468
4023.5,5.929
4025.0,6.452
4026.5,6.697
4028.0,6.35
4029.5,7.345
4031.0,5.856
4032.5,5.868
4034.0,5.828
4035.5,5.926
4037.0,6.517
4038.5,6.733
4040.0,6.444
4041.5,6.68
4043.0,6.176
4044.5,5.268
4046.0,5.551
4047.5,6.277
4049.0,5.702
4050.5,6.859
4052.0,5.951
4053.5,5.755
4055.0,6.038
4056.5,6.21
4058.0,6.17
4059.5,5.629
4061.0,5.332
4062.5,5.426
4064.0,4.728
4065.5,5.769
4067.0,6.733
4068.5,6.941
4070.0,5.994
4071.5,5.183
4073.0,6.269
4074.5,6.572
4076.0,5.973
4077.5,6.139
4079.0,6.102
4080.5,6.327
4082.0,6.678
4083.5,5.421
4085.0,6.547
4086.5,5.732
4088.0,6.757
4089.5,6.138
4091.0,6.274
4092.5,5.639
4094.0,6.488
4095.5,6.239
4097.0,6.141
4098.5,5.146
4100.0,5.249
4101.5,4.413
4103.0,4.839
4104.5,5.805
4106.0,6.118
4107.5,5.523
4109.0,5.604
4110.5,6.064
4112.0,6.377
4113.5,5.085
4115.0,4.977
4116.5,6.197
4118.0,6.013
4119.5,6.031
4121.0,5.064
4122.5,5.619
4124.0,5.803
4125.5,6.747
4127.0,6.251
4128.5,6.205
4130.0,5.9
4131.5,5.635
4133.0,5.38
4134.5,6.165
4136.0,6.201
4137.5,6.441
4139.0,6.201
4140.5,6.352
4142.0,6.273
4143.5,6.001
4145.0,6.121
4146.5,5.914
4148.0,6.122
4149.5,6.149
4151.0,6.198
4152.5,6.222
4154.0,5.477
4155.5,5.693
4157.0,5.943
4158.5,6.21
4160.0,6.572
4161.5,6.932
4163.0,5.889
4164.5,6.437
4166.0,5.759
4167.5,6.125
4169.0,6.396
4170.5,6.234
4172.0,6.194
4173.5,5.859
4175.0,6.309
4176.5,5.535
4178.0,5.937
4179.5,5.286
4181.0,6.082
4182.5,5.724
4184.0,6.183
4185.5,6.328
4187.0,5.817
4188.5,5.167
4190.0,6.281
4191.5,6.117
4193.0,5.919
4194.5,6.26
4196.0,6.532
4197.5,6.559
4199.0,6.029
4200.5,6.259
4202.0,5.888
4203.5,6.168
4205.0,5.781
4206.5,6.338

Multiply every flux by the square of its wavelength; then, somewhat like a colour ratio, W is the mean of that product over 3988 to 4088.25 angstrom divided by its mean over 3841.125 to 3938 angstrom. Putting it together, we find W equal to 1.58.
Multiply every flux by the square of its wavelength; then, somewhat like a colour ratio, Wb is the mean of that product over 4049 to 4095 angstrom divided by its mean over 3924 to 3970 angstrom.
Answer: 1.71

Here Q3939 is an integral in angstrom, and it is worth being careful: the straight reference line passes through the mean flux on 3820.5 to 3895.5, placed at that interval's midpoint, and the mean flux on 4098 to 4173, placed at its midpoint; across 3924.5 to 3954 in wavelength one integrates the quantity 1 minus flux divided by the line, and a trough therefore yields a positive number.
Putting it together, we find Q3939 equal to 4.8 angstrom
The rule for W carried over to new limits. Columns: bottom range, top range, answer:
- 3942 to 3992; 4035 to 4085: 1.48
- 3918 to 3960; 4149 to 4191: 1.65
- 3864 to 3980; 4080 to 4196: 1.64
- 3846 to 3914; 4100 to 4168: 1.56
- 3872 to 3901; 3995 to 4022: 1.67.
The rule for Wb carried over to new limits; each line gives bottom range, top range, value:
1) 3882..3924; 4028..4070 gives 1.50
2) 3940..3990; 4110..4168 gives 1.56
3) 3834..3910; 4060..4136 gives 1.59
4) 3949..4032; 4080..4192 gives 1.22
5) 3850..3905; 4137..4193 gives 1.66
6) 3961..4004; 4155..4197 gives 1.47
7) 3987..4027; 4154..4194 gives 1.07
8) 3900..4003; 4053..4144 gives 1.46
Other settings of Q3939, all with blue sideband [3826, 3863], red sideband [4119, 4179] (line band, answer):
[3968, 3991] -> 2.5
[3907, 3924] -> -2.6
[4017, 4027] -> -3.1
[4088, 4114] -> -0.3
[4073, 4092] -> -2.3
